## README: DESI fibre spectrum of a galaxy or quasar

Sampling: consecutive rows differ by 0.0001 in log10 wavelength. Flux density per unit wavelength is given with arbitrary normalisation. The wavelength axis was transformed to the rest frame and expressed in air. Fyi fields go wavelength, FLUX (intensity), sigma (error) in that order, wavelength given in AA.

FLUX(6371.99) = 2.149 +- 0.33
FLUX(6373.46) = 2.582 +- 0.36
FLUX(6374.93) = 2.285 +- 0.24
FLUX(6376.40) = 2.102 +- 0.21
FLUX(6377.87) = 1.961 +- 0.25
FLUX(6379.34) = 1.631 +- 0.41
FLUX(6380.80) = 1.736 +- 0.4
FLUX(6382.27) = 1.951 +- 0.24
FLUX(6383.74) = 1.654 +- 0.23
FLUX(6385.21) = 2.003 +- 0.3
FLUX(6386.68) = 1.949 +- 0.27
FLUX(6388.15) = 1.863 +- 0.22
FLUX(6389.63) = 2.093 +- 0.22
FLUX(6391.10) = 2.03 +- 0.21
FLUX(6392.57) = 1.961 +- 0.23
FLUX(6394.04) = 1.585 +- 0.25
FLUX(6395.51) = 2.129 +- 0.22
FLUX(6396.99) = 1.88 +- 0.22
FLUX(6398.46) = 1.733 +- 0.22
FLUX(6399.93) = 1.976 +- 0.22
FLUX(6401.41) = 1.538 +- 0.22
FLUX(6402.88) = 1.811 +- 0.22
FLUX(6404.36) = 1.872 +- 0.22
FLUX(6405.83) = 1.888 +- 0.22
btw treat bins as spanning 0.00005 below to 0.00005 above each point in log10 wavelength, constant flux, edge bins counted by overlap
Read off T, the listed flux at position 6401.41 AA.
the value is 1.538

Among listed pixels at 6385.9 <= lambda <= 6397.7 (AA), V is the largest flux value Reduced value 2.129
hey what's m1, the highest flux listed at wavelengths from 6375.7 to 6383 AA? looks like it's 2.102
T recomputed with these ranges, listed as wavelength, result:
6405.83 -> 1.888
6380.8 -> 1.736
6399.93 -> 1.976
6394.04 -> 1.585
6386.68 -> 1.949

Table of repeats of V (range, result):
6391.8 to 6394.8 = 1.961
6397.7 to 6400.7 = 1.976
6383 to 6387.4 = 2.003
